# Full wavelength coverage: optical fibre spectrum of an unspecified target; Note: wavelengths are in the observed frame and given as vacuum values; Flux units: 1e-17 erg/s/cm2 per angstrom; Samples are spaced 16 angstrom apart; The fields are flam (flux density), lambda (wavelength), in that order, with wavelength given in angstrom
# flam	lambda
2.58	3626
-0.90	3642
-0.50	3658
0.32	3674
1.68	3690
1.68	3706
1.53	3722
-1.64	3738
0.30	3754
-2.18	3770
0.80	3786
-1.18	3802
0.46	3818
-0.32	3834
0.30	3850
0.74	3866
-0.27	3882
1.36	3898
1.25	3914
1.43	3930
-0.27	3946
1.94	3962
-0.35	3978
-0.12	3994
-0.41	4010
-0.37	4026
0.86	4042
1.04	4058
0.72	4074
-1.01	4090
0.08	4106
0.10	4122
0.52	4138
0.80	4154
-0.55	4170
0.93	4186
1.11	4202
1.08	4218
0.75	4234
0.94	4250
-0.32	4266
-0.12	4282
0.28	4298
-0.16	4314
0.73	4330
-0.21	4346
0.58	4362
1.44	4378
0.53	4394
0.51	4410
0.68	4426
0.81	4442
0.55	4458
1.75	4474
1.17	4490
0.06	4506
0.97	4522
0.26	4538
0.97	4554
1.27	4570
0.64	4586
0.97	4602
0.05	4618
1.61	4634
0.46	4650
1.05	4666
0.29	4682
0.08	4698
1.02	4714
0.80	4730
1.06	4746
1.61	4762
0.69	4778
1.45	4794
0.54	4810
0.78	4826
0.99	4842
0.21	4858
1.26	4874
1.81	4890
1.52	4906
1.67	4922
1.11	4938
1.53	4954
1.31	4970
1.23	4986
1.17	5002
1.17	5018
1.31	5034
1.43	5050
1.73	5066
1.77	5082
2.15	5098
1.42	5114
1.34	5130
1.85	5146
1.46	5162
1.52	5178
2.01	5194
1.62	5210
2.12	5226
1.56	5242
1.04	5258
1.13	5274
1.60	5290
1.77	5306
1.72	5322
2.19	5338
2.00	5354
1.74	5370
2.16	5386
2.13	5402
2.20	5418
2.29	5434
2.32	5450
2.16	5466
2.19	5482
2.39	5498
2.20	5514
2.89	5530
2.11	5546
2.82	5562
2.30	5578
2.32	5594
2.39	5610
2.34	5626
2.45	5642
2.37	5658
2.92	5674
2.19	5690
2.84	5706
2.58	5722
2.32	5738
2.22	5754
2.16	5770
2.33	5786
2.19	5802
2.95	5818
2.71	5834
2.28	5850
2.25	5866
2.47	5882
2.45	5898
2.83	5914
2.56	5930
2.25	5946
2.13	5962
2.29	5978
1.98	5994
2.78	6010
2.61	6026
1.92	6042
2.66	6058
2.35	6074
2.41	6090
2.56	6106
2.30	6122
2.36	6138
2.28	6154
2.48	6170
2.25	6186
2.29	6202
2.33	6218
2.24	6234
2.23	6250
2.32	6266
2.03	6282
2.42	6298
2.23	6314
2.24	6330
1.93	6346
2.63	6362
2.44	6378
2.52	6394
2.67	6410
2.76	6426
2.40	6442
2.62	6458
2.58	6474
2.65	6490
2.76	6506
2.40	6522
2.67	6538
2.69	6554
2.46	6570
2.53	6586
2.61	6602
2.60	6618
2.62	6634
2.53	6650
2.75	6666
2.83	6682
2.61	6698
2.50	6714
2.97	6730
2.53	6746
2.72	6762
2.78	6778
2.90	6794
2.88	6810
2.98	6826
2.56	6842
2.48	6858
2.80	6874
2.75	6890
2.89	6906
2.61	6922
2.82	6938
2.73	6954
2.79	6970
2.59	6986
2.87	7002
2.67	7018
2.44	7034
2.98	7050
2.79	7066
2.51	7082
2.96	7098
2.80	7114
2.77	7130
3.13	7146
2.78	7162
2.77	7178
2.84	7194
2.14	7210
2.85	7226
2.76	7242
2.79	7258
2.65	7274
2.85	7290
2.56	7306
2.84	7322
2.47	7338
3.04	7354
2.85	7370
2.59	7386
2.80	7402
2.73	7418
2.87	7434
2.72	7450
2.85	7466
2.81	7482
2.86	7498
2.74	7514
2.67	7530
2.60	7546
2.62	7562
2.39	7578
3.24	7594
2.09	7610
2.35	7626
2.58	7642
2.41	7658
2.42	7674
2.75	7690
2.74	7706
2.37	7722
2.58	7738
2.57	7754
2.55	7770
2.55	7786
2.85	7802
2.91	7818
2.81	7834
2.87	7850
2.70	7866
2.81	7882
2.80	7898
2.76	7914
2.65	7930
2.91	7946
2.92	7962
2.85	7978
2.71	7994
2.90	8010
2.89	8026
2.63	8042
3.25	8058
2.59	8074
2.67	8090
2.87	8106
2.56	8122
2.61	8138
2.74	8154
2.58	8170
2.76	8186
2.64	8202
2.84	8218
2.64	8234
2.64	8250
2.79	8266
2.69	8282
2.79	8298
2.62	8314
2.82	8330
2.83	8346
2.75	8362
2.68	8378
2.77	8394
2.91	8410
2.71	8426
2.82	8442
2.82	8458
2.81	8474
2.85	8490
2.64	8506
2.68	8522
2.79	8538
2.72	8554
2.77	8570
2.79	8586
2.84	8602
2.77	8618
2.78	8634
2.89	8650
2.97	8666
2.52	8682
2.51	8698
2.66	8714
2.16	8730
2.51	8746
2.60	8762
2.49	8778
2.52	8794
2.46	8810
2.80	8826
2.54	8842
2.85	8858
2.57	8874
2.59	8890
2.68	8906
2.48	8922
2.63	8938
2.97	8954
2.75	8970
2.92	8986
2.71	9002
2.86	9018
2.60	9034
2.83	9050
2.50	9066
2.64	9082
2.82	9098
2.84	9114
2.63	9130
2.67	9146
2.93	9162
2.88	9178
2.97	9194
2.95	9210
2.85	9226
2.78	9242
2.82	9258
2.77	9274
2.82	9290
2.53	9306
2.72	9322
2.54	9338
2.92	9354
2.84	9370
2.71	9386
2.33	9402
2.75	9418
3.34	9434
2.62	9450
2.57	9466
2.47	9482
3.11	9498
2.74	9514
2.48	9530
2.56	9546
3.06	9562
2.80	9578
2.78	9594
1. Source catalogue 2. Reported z 0.22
